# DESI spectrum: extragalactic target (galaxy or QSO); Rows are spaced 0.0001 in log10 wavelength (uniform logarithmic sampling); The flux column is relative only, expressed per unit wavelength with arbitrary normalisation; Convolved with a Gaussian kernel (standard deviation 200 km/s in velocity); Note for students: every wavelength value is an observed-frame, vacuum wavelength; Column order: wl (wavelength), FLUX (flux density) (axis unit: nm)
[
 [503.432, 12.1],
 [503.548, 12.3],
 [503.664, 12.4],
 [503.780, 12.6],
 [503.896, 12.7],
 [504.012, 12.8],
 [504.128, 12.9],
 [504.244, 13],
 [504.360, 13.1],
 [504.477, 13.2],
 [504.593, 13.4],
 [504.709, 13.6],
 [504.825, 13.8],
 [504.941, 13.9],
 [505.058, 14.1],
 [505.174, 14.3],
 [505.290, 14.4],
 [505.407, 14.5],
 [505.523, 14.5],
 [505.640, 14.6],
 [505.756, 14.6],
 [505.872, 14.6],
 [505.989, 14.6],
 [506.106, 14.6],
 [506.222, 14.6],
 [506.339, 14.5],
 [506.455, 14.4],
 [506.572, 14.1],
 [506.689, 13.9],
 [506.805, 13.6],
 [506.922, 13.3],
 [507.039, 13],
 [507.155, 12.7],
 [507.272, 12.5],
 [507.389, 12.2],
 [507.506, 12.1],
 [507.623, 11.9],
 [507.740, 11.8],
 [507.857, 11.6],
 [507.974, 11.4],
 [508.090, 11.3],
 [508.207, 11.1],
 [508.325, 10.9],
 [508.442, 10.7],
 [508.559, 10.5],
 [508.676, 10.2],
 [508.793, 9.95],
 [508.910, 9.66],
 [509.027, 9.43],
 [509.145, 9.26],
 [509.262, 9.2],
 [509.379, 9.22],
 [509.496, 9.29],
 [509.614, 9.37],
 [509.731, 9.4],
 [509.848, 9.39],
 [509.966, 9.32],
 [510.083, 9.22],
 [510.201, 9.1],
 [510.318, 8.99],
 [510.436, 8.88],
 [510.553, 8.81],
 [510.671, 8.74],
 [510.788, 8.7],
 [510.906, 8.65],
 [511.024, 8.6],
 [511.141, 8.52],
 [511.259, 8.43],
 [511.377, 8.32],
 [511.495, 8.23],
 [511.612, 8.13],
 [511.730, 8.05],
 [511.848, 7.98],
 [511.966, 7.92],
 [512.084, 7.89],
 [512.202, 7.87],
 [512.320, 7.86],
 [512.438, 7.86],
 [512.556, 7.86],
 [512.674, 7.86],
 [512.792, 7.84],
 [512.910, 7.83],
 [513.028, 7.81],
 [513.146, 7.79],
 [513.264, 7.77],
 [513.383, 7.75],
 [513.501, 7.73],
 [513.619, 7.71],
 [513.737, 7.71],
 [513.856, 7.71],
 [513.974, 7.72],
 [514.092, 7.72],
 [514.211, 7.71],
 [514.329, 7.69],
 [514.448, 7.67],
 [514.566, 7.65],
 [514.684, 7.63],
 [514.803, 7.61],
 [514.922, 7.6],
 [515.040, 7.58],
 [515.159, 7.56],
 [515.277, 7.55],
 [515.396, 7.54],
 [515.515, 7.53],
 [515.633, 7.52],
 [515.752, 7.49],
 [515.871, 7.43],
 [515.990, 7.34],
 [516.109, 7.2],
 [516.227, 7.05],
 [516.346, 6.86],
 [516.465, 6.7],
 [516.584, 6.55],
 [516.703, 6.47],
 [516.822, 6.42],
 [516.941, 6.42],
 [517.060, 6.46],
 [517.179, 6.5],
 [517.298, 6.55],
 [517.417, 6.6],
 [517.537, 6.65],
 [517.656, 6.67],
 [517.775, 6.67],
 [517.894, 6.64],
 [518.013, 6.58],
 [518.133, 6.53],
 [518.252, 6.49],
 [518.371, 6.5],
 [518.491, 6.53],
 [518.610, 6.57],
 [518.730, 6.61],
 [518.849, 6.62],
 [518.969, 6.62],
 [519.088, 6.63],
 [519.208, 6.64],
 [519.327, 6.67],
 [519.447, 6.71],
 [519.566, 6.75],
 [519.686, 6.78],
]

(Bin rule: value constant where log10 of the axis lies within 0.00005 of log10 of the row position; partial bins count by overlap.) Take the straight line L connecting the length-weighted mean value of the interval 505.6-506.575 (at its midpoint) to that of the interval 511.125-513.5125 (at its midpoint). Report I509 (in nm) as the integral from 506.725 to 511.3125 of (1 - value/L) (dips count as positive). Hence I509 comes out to 0.47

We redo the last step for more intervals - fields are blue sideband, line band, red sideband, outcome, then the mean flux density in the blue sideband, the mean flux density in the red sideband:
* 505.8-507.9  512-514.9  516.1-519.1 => 0.451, 13.4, 6.61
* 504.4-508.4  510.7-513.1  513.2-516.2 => 0.355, 13.3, 7.6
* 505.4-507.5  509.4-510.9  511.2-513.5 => 0.157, 13.9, 7.94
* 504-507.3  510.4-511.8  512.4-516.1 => 0.203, 13.9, 7.66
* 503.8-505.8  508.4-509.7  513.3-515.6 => 0.160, 13.7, 7.65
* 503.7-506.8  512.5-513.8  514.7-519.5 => 0.201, 13.9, 6.88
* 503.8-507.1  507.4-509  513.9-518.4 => 0.148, 13.9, 7.09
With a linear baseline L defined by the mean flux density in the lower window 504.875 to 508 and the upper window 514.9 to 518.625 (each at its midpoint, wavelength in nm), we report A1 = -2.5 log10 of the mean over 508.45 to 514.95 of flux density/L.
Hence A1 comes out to 0.20 mag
